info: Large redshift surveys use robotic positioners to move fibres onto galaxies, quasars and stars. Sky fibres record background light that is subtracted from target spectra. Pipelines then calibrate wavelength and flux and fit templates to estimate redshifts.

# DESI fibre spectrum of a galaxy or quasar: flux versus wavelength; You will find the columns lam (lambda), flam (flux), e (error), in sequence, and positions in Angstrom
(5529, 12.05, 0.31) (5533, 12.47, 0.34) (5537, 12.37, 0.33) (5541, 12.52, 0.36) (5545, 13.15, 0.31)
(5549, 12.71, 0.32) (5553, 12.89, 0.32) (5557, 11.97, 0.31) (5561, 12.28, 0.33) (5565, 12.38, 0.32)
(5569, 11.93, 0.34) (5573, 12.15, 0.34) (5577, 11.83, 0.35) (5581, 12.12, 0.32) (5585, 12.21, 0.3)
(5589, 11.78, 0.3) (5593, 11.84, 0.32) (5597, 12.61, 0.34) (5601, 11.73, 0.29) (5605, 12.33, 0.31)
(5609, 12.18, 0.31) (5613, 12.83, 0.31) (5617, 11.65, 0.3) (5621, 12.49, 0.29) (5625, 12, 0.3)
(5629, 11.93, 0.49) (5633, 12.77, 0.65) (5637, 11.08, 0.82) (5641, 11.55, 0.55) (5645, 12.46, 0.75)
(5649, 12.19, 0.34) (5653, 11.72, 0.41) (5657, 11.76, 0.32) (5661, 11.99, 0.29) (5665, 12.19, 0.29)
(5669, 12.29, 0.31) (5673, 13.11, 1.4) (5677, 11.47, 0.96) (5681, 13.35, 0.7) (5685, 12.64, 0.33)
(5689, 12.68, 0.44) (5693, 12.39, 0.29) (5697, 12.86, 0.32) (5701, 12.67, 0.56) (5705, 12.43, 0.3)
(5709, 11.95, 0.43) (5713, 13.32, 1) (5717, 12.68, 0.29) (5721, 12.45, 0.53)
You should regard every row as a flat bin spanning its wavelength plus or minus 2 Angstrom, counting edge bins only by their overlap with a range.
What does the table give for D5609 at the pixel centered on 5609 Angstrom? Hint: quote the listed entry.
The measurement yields 12.18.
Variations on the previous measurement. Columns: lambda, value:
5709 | 11.95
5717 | 12.68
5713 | 13.32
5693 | 12.39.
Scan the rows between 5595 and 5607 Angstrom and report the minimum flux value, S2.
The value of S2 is 11.73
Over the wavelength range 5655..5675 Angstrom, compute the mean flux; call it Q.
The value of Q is 12.3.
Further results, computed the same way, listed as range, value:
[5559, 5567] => 12.3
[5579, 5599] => 12.1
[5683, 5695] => 12.6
